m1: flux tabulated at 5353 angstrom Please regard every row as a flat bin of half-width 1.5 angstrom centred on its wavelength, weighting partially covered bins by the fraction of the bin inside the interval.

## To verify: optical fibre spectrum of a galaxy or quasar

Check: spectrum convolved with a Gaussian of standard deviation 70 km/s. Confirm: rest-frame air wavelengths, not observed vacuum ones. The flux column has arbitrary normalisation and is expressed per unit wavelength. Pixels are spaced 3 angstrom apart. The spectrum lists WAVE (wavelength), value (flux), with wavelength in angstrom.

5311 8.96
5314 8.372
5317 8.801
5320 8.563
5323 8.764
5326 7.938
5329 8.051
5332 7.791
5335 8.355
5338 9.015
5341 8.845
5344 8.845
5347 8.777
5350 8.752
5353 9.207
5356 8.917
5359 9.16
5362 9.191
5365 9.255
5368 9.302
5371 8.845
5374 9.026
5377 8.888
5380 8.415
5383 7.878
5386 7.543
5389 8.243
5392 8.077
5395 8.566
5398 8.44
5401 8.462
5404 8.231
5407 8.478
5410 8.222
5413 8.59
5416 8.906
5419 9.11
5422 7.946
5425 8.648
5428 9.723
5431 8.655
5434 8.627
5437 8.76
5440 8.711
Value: 9.207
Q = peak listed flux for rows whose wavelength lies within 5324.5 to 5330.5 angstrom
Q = 8.051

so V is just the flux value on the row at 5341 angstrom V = 8.845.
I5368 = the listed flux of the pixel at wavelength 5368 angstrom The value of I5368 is 9.302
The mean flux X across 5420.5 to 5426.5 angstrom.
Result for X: 8.3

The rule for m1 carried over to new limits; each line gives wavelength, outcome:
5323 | 8.764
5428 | 9.723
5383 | 7.878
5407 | 8.478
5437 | 8.76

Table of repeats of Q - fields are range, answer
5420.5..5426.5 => 8.648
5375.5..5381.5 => 8.888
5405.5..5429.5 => 9.723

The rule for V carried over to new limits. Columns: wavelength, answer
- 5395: 8.566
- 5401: 8.462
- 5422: 7.946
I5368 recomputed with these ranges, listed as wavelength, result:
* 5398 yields 8.44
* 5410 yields 8.222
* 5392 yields 8.077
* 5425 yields 8.648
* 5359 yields 9.16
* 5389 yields 8.243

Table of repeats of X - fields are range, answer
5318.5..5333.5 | 8.22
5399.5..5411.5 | 8.35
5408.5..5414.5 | 8.41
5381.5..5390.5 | 7.89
